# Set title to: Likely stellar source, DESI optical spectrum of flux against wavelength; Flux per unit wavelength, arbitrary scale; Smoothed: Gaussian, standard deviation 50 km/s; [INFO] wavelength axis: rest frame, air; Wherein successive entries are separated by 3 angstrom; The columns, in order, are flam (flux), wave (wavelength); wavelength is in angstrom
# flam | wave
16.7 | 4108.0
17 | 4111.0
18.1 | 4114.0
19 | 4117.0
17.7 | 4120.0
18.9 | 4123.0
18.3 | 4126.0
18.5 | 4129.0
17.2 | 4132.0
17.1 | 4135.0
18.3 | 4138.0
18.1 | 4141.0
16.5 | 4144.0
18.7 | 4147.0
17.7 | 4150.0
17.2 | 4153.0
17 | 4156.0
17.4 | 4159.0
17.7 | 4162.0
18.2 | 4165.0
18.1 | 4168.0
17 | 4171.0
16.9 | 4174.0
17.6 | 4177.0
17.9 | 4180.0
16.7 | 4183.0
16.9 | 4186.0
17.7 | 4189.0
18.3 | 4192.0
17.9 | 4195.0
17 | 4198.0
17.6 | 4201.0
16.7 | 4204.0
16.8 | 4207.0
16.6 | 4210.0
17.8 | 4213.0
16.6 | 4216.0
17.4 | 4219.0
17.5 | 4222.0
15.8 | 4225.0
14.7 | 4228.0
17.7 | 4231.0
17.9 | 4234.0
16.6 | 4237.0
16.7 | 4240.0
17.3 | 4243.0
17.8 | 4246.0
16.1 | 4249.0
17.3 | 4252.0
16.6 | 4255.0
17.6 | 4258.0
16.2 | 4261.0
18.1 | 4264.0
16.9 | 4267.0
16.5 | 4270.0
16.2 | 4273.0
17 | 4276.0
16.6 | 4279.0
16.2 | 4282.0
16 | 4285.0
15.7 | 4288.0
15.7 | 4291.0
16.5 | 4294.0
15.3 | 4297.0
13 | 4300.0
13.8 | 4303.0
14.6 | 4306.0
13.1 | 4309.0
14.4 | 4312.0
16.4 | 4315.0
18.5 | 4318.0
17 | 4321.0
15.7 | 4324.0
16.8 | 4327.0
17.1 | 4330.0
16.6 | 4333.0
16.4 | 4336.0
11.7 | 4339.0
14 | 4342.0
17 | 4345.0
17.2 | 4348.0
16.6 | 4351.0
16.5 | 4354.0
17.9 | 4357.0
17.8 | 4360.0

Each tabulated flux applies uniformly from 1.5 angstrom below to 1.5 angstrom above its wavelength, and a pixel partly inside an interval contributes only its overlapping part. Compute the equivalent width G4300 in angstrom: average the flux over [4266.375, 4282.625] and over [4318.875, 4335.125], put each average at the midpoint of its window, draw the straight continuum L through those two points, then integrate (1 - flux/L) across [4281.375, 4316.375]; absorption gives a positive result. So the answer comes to 3.4 angstrom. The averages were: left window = 16.6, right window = 16.7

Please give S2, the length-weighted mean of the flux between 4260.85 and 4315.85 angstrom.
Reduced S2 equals 15.7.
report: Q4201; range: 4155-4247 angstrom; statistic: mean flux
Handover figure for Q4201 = 17.2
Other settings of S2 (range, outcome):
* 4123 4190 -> 17.6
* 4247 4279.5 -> 16.8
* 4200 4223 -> 17.1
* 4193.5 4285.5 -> 16.9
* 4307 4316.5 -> 14.6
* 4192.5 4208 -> 17.3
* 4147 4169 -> 17.7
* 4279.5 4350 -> 15.6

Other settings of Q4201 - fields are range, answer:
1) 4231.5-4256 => 17.1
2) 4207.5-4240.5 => 16.8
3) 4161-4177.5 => 17.6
